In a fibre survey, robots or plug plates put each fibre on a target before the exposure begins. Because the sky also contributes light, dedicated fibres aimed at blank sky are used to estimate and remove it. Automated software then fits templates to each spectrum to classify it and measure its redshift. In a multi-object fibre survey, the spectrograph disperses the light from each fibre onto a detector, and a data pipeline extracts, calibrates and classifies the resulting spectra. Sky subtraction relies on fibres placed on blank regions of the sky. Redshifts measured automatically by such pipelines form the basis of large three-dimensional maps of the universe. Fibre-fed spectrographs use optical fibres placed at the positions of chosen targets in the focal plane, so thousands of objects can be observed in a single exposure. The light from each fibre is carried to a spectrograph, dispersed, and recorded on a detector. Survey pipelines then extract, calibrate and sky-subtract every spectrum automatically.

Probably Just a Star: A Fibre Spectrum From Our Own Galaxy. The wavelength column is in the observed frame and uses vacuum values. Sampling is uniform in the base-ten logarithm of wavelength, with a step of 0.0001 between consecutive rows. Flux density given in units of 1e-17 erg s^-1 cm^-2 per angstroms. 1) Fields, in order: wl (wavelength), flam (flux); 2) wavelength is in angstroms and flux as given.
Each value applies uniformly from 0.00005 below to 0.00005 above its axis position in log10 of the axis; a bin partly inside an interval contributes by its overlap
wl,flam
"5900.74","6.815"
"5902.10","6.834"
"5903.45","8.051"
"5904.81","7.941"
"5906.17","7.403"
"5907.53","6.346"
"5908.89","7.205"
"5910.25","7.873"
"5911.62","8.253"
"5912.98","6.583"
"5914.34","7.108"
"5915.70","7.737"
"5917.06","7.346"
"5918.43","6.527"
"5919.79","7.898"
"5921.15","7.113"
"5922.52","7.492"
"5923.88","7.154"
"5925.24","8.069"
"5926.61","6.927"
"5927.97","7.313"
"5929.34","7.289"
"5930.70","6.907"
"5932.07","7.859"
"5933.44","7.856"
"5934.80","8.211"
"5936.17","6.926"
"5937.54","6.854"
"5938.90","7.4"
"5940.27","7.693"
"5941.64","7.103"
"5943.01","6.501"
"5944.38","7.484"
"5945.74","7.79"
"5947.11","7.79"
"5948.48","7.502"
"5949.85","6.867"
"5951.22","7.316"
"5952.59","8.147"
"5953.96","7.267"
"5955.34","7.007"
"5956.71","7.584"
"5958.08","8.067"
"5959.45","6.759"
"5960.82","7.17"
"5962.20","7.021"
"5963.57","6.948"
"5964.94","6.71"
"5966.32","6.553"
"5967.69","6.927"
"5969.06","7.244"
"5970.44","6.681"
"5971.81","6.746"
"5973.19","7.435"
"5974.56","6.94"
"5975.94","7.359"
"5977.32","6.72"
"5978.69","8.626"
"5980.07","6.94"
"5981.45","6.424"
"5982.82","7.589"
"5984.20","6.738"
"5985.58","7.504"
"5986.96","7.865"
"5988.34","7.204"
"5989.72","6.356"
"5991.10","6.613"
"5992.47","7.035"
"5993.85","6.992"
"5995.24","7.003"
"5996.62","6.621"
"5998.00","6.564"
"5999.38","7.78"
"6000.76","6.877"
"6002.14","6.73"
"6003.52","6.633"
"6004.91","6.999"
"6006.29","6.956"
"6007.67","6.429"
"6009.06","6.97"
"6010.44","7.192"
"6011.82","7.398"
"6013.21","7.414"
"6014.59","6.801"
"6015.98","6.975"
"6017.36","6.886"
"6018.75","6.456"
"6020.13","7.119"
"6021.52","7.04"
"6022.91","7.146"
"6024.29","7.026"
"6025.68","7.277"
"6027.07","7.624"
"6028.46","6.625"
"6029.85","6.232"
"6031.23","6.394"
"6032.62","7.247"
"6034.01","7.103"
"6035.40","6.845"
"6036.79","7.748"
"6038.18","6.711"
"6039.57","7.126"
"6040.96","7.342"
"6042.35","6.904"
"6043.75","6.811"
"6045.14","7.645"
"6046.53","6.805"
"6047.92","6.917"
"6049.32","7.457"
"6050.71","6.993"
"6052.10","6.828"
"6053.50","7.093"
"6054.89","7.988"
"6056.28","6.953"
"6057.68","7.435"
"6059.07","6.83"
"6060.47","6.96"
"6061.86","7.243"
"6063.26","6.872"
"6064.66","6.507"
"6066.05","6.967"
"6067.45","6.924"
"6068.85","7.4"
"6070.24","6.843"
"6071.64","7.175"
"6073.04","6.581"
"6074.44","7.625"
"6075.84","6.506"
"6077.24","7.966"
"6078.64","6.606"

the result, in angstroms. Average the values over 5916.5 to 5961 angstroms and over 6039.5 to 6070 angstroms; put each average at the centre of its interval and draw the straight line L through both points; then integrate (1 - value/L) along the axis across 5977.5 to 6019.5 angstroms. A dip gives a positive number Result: 1.2 angstroms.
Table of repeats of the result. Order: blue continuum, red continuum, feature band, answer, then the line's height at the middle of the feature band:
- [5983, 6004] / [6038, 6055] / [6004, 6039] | 0.3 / 7.05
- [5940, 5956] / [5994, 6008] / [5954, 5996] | 0.1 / 7.11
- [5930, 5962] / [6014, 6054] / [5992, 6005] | 0.4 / 7.16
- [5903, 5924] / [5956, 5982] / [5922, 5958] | -0.8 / 7.24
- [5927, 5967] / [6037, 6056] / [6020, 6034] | 0.4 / 7.17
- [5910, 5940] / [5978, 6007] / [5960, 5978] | 0.5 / 7.17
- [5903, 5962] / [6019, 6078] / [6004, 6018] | 0.3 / 7.17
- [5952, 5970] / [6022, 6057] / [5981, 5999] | 0.4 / 7.13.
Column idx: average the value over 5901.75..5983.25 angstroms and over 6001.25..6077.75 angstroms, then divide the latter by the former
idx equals 1.0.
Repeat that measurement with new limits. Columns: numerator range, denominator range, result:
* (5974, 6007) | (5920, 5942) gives 0.95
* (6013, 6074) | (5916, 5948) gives 0.95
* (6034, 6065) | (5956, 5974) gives 1.00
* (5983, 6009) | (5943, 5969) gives 0.96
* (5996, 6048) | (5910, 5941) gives 0.94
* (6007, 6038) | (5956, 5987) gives 0.98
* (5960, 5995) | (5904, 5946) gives 0.96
